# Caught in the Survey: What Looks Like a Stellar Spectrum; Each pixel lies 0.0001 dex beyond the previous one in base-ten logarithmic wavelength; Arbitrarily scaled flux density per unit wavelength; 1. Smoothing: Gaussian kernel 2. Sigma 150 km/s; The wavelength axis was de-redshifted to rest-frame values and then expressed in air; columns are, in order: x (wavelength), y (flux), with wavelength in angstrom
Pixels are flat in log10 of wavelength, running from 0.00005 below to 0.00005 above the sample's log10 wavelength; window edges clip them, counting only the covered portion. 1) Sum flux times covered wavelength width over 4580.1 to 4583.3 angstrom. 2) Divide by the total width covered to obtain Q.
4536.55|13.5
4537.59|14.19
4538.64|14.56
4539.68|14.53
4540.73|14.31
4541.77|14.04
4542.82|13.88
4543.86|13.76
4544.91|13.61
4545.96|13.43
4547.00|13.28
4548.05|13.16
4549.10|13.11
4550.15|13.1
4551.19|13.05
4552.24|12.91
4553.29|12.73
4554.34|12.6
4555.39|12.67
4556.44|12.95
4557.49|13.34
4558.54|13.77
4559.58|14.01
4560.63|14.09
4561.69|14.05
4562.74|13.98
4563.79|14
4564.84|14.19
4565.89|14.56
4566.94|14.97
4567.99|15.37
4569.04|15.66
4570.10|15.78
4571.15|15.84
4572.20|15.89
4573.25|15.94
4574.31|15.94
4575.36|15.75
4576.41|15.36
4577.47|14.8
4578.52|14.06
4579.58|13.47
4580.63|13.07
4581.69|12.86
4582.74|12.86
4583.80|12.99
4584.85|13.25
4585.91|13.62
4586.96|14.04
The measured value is 12.9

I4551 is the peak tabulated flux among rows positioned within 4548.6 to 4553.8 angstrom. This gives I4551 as 13.11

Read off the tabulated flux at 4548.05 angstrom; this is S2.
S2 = 13.16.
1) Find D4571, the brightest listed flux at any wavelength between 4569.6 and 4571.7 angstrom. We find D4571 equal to 15.84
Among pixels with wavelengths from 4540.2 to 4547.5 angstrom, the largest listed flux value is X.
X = 14.31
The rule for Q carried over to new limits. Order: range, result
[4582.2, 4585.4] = 13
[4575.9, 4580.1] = 14.4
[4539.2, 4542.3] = 14.3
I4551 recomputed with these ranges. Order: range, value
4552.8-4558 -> 13.34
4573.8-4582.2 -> 15.94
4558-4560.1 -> 14.01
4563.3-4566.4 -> 14.56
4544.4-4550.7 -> 13.61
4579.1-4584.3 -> 13.47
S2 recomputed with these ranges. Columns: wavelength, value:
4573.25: 15.94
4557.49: 13.34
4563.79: 14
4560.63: 14.09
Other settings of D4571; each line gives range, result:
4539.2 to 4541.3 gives 14.53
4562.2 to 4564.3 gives 14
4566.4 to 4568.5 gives 15.37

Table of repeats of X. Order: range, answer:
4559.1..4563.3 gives 14.09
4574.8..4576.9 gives 15.75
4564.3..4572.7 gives 15.89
